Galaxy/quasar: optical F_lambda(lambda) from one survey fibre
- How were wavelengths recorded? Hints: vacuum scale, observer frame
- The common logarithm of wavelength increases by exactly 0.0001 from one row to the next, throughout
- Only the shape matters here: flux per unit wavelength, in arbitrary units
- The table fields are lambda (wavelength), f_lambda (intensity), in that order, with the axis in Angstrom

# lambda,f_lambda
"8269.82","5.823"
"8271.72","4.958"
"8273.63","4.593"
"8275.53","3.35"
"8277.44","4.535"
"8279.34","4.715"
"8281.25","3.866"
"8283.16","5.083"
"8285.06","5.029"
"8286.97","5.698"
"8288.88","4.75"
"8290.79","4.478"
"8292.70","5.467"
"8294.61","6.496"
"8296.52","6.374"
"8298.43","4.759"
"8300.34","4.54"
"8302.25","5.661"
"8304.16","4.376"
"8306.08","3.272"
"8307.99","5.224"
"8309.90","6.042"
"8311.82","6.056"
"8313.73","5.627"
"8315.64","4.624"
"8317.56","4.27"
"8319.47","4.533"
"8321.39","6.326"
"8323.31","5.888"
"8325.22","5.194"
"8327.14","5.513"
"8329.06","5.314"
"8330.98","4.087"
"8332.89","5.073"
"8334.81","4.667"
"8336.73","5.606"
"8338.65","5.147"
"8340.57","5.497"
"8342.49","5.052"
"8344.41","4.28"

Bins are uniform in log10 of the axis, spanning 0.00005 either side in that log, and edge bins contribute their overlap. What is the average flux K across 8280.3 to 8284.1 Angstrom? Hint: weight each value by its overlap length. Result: 4.47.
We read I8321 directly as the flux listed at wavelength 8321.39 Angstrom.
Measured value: 6.326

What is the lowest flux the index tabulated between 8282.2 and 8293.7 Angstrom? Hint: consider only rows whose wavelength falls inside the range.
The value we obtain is 4.478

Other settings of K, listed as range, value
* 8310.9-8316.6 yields 5.44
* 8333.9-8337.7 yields 5.14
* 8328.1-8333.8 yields 4.83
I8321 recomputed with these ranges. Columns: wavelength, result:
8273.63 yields 4.593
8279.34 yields 4.715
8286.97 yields 5.698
